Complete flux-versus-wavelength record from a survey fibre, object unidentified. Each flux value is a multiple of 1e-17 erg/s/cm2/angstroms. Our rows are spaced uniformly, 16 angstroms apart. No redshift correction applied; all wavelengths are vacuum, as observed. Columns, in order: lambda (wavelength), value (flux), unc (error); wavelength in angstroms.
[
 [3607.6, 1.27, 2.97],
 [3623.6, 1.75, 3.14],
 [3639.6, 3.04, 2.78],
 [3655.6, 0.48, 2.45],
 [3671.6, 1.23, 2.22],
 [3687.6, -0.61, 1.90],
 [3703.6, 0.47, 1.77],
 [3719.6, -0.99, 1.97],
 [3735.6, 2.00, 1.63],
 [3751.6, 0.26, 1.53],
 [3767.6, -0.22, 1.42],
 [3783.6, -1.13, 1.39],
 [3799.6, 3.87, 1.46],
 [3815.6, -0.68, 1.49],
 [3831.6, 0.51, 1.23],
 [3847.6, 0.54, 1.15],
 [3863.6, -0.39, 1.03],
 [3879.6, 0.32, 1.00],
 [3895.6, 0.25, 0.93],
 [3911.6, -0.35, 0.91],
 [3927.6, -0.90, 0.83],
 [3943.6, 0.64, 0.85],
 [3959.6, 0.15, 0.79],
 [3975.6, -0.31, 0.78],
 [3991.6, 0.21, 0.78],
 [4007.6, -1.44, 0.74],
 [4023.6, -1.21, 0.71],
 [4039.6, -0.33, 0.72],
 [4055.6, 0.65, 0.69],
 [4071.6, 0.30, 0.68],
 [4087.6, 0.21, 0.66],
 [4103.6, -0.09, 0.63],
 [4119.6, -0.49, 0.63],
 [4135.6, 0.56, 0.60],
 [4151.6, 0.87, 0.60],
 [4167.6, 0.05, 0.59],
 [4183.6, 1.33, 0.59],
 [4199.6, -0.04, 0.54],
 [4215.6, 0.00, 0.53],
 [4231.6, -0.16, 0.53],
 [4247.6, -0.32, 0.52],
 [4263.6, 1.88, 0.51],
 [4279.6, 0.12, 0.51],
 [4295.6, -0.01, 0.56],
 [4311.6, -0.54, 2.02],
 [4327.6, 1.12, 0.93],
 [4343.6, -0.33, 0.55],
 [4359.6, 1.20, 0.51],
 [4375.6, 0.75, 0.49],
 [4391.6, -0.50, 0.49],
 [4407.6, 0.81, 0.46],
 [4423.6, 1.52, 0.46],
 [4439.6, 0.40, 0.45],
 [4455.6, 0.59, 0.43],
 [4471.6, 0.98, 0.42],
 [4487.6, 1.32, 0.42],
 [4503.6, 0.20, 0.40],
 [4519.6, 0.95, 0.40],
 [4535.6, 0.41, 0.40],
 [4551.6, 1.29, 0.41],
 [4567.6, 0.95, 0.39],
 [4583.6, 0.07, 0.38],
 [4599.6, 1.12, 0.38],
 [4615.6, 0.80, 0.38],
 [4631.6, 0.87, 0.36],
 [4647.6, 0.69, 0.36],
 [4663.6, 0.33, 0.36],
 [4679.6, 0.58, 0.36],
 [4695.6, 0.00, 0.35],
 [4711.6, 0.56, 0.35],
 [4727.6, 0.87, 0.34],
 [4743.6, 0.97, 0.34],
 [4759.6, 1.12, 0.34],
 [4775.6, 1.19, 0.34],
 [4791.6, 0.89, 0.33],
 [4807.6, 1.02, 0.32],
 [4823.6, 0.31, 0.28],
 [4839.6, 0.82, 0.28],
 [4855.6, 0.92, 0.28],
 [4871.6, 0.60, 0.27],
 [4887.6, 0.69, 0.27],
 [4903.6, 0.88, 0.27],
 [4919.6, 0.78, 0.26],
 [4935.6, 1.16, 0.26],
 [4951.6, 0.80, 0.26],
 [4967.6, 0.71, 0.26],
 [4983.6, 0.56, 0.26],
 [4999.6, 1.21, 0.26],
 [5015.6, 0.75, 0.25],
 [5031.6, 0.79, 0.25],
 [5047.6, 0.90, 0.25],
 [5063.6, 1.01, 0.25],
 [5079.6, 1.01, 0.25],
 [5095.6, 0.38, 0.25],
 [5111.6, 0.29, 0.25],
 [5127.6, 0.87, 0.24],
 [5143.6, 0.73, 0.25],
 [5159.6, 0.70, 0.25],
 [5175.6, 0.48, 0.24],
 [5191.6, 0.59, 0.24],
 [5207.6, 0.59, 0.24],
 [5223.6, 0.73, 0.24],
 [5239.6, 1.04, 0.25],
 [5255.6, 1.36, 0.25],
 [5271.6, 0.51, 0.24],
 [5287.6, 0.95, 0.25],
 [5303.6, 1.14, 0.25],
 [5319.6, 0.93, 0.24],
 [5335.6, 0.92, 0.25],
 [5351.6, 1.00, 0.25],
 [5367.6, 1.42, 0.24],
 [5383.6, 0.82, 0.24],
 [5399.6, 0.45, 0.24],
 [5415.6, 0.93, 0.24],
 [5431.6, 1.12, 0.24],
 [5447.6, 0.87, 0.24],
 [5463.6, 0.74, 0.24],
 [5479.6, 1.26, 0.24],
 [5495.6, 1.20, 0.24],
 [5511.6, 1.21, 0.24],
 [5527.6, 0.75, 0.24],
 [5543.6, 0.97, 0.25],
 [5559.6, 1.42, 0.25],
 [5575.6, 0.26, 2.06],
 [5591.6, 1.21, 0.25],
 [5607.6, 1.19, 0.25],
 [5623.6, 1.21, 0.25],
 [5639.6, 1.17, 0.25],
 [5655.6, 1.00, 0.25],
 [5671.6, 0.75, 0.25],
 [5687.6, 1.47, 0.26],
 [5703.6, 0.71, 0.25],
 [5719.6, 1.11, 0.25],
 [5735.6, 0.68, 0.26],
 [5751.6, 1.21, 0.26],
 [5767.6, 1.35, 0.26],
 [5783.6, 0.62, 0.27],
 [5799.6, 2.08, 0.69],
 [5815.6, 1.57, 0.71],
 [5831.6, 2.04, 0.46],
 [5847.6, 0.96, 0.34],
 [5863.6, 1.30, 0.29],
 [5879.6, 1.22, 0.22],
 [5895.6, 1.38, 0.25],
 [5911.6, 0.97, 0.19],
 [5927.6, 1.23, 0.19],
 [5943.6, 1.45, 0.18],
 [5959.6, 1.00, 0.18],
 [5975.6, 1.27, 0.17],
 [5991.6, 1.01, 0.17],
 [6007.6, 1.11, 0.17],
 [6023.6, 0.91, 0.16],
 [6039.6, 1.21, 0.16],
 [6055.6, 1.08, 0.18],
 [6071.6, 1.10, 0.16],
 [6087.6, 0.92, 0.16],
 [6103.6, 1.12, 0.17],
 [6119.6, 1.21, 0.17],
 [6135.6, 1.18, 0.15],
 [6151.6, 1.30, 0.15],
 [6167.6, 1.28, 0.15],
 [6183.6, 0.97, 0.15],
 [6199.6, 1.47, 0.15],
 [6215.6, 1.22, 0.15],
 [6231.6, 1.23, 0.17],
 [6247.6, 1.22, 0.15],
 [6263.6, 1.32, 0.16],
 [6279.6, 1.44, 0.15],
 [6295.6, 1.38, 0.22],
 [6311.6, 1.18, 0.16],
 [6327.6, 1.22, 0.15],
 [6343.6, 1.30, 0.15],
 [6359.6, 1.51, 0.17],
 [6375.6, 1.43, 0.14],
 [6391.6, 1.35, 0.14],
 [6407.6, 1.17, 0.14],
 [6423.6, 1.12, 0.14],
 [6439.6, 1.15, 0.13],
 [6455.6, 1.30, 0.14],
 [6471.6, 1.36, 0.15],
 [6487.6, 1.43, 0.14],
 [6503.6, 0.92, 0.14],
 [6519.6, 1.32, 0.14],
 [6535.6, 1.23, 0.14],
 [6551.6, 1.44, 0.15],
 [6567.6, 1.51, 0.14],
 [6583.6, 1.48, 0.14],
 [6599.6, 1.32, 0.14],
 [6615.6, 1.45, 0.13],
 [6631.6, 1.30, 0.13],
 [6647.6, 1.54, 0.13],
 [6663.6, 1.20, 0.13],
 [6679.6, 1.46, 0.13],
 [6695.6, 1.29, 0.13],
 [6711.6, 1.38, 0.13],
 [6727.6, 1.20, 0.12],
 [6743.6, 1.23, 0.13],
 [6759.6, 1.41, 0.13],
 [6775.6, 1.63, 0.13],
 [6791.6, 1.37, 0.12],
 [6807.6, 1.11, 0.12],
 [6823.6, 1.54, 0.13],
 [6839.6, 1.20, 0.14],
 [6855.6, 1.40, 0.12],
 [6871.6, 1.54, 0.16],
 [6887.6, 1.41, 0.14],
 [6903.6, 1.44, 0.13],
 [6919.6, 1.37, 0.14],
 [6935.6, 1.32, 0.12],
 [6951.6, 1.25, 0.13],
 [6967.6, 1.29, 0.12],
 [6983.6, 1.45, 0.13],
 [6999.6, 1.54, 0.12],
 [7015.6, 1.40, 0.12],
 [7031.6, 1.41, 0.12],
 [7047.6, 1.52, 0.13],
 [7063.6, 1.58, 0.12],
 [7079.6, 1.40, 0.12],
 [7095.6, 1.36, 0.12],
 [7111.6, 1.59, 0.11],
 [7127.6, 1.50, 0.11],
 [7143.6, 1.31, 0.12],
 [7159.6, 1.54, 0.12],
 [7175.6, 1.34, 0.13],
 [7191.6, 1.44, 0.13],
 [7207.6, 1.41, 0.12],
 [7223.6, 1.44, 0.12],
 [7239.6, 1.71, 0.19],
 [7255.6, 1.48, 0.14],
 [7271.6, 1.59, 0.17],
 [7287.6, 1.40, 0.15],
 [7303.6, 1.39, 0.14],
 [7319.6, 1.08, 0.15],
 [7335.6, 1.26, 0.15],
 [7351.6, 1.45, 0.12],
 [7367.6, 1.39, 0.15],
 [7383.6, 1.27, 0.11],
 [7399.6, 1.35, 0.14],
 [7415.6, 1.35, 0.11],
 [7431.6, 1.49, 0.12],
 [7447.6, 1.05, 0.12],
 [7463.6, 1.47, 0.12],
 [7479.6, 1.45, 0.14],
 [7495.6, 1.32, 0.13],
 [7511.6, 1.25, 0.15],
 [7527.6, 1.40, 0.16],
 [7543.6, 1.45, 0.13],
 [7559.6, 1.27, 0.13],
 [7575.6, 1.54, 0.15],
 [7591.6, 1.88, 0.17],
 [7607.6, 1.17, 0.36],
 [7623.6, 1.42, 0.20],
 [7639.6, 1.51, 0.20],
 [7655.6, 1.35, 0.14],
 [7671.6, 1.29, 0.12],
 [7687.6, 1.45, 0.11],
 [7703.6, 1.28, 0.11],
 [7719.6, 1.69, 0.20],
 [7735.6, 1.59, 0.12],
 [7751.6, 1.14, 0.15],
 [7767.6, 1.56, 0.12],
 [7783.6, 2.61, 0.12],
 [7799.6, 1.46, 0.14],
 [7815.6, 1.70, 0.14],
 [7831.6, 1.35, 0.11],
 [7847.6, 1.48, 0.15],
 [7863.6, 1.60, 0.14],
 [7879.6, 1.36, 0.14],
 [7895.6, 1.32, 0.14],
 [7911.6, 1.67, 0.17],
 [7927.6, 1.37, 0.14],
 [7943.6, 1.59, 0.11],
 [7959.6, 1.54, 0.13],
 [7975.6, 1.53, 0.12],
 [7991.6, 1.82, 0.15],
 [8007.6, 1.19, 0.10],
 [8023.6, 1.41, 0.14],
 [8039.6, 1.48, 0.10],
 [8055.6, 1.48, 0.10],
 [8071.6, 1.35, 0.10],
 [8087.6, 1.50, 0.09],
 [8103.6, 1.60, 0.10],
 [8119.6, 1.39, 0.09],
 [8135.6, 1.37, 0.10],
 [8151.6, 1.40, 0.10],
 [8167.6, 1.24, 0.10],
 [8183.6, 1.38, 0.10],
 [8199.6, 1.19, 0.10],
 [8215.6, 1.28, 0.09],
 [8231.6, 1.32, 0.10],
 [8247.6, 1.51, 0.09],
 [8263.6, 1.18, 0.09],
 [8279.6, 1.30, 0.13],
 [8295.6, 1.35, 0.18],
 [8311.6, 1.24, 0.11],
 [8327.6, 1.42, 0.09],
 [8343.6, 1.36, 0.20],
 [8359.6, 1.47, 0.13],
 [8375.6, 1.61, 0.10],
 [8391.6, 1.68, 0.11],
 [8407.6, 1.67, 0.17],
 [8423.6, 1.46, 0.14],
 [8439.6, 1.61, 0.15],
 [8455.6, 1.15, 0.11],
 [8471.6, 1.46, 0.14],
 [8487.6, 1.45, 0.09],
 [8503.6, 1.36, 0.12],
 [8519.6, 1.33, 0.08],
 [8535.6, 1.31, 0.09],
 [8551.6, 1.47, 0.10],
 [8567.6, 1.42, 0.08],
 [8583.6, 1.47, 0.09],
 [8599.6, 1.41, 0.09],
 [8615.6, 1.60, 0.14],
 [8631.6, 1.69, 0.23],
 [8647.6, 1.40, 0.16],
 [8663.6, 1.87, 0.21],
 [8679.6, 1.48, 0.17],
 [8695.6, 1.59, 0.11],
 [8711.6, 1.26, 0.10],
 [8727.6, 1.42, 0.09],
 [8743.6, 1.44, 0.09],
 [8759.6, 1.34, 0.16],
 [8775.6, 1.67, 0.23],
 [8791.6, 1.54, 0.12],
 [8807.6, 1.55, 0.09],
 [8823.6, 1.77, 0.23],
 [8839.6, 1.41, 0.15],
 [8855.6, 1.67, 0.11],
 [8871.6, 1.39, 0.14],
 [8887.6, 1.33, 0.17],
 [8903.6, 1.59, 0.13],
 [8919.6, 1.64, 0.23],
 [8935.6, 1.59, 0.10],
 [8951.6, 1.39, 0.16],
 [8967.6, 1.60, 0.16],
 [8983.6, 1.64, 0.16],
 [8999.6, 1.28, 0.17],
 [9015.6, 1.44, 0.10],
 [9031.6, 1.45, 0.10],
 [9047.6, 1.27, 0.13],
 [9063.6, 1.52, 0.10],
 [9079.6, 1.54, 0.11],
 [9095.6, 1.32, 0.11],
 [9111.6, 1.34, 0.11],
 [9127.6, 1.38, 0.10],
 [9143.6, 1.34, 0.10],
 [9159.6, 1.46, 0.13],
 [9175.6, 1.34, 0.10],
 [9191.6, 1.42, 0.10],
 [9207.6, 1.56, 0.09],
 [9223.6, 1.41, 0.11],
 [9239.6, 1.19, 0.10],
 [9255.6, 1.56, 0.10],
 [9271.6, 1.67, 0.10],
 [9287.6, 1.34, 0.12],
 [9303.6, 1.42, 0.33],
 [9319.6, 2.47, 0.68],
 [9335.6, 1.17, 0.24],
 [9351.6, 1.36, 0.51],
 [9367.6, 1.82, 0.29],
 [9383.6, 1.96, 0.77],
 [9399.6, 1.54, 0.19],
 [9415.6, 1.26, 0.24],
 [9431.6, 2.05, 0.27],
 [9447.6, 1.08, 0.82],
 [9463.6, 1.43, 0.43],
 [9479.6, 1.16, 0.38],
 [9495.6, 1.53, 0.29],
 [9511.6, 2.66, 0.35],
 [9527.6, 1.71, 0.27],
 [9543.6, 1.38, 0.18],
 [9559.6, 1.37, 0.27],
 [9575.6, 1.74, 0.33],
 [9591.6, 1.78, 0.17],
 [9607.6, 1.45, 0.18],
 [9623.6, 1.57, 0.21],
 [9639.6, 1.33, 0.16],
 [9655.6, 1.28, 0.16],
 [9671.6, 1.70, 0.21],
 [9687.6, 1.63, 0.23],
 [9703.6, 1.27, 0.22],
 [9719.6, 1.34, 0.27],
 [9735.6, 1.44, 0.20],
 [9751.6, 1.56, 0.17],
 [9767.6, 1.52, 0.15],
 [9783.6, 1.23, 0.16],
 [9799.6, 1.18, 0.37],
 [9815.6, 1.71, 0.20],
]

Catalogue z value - 0.19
